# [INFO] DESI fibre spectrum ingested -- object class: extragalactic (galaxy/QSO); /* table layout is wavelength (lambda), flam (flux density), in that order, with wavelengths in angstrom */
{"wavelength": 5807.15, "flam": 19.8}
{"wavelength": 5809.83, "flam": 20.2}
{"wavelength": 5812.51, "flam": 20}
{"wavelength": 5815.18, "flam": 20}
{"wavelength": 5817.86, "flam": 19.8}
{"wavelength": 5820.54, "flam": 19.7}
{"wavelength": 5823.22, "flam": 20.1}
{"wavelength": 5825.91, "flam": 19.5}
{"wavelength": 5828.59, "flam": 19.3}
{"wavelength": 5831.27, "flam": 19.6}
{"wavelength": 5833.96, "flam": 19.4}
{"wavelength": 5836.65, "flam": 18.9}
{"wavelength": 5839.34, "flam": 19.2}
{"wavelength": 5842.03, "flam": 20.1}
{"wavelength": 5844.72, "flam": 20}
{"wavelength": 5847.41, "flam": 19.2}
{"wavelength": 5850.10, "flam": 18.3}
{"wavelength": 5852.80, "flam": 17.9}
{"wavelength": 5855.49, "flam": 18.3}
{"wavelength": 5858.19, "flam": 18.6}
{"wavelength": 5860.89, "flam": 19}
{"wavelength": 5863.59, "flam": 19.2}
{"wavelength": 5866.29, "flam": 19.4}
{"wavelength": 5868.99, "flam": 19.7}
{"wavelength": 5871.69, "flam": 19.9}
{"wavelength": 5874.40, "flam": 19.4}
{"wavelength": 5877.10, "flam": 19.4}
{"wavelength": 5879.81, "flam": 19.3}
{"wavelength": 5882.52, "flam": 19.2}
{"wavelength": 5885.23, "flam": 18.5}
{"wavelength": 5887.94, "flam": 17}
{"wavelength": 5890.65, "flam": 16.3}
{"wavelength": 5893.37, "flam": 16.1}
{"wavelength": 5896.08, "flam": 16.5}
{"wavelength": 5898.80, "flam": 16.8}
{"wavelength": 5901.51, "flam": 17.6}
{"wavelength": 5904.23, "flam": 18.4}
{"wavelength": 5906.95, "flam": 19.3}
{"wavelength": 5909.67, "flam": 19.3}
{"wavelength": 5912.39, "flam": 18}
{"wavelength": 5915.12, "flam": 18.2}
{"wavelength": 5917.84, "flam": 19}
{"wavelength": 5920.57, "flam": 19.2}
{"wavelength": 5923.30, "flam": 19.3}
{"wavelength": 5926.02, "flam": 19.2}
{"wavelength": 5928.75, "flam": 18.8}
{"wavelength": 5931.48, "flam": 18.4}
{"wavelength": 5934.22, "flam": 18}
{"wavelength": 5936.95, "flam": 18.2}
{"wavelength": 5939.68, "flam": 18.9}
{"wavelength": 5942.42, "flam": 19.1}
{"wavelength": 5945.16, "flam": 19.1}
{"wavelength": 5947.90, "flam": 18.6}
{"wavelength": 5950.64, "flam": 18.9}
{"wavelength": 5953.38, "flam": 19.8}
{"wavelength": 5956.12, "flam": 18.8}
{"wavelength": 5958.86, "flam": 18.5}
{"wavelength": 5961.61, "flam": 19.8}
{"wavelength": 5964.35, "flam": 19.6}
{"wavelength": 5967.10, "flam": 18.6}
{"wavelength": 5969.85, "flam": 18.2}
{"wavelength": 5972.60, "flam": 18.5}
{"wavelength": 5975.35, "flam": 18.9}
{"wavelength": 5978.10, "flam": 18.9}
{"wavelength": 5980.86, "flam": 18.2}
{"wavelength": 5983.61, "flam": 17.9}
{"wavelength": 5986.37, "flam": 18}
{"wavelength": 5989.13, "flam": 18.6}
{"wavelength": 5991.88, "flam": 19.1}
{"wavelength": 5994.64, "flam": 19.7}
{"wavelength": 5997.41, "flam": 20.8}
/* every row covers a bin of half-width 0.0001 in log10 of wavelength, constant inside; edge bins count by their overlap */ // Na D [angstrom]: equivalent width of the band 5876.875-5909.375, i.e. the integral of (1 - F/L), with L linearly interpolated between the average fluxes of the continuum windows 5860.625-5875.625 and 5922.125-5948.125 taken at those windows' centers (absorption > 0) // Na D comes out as 2.3 angstrom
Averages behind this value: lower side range 19.5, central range 17.9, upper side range 18.8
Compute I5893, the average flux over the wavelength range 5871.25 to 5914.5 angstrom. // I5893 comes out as 18.1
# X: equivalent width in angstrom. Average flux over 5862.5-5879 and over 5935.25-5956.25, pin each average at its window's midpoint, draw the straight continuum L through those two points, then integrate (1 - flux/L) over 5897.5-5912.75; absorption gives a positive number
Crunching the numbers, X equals 0.78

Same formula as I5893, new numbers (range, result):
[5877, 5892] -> 18.2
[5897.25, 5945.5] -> 18.6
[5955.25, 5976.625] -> 18.9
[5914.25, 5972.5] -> 18.9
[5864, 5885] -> 19.4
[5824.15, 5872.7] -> 19.2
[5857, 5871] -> 19.2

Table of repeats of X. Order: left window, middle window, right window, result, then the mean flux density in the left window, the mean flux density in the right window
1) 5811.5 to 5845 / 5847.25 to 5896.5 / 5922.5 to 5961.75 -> 2.2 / 19.6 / 18.9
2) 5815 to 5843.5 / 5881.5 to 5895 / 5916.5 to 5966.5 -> 1.3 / 19.6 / 18.9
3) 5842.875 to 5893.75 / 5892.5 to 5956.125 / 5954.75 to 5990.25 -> 0.7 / 18.7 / 18.7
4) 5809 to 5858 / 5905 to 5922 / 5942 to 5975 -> 0.3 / 19.4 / 19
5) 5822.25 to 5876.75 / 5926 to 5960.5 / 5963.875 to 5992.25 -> -0.1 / 19.2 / 18.5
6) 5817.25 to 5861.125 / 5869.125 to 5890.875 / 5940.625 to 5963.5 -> 0.4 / 19.2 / 19.1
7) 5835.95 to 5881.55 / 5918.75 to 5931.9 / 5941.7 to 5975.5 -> 0.0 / 19.2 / 19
